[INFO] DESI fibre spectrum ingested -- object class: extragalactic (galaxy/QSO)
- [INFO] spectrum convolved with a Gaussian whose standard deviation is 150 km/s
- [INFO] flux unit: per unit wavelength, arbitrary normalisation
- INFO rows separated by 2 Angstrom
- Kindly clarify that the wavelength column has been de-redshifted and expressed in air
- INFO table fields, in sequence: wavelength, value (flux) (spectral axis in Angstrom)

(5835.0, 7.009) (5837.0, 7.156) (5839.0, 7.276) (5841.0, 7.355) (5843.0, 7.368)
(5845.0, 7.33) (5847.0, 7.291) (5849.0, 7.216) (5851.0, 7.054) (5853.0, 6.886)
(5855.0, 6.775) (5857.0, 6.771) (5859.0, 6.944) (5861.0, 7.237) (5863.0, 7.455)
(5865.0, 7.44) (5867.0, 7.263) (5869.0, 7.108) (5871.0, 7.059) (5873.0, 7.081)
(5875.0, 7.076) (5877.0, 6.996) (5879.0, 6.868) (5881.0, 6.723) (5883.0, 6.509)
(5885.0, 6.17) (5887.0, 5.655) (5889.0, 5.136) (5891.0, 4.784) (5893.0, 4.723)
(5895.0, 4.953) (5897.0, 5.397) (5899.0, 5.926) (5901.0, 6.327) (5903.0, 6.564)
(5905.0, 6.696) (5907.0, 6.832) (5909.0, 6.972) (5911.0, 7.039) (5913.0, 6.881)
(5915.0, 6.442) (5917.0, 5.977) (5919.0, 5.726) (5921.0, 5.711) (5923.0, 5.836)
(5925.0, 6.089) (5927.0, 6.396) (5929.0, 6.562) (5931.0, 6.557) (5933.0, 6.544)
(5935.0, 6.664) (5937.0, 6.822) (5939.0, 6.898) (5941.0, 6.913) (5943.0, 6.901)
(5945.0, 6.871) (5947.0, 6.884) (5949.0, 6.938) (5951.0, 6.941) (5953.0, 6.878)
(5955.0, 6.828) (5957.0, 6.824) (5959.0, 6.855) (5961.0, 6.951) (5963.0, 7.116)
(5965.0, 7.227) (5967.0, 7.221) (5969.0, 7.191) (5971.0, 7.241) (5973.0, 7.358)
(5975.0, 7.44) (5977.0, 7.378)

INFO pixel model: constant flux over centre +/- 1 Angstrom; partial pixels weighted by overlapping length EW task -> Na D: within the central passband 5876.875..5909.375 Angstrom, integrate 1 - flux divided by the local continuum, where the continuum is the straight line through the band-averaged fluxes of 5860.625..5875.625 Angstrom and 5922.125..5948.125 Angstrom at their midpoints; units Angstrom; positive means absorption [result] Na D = 4.5 Angstrom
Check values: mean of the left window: 7.22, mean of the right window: 6.62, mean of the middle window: 6.03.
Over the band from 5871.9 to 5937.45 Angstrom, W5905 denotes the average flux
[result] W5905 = 6.26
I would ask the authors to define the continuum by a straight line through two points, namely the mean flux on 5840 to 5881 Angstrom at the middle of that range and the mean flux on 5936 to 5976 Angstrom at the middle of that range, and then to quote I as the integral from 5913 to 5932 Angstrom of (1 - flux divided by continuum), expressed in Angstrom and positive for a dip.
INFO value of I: 2.3 Angstrom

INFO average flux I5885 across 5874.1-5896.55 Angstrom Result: 5.94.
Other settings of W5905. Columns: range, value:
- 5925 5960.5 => 6.76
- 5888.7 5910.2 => 5.88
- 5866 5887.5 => 6.8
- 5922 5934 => 6.33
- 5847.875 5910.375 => 6.54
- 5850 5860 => 6.89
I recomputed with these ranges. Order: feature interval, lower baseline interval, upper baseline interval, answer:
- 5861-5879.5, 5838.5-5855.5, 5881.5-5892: -2.48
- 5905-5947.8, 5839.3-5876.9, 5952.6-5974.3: 3.31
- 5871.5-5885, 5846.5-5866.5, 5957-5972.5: 0.52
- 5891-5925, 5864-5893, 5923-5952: 2.62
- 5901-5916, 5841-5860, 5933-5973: 0.57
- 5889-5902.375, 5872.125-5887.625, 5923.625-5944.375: 2.57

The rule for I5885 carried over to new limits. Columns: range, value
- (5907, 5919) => 6.6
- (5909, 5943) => 6.47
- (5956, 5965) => 6.97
